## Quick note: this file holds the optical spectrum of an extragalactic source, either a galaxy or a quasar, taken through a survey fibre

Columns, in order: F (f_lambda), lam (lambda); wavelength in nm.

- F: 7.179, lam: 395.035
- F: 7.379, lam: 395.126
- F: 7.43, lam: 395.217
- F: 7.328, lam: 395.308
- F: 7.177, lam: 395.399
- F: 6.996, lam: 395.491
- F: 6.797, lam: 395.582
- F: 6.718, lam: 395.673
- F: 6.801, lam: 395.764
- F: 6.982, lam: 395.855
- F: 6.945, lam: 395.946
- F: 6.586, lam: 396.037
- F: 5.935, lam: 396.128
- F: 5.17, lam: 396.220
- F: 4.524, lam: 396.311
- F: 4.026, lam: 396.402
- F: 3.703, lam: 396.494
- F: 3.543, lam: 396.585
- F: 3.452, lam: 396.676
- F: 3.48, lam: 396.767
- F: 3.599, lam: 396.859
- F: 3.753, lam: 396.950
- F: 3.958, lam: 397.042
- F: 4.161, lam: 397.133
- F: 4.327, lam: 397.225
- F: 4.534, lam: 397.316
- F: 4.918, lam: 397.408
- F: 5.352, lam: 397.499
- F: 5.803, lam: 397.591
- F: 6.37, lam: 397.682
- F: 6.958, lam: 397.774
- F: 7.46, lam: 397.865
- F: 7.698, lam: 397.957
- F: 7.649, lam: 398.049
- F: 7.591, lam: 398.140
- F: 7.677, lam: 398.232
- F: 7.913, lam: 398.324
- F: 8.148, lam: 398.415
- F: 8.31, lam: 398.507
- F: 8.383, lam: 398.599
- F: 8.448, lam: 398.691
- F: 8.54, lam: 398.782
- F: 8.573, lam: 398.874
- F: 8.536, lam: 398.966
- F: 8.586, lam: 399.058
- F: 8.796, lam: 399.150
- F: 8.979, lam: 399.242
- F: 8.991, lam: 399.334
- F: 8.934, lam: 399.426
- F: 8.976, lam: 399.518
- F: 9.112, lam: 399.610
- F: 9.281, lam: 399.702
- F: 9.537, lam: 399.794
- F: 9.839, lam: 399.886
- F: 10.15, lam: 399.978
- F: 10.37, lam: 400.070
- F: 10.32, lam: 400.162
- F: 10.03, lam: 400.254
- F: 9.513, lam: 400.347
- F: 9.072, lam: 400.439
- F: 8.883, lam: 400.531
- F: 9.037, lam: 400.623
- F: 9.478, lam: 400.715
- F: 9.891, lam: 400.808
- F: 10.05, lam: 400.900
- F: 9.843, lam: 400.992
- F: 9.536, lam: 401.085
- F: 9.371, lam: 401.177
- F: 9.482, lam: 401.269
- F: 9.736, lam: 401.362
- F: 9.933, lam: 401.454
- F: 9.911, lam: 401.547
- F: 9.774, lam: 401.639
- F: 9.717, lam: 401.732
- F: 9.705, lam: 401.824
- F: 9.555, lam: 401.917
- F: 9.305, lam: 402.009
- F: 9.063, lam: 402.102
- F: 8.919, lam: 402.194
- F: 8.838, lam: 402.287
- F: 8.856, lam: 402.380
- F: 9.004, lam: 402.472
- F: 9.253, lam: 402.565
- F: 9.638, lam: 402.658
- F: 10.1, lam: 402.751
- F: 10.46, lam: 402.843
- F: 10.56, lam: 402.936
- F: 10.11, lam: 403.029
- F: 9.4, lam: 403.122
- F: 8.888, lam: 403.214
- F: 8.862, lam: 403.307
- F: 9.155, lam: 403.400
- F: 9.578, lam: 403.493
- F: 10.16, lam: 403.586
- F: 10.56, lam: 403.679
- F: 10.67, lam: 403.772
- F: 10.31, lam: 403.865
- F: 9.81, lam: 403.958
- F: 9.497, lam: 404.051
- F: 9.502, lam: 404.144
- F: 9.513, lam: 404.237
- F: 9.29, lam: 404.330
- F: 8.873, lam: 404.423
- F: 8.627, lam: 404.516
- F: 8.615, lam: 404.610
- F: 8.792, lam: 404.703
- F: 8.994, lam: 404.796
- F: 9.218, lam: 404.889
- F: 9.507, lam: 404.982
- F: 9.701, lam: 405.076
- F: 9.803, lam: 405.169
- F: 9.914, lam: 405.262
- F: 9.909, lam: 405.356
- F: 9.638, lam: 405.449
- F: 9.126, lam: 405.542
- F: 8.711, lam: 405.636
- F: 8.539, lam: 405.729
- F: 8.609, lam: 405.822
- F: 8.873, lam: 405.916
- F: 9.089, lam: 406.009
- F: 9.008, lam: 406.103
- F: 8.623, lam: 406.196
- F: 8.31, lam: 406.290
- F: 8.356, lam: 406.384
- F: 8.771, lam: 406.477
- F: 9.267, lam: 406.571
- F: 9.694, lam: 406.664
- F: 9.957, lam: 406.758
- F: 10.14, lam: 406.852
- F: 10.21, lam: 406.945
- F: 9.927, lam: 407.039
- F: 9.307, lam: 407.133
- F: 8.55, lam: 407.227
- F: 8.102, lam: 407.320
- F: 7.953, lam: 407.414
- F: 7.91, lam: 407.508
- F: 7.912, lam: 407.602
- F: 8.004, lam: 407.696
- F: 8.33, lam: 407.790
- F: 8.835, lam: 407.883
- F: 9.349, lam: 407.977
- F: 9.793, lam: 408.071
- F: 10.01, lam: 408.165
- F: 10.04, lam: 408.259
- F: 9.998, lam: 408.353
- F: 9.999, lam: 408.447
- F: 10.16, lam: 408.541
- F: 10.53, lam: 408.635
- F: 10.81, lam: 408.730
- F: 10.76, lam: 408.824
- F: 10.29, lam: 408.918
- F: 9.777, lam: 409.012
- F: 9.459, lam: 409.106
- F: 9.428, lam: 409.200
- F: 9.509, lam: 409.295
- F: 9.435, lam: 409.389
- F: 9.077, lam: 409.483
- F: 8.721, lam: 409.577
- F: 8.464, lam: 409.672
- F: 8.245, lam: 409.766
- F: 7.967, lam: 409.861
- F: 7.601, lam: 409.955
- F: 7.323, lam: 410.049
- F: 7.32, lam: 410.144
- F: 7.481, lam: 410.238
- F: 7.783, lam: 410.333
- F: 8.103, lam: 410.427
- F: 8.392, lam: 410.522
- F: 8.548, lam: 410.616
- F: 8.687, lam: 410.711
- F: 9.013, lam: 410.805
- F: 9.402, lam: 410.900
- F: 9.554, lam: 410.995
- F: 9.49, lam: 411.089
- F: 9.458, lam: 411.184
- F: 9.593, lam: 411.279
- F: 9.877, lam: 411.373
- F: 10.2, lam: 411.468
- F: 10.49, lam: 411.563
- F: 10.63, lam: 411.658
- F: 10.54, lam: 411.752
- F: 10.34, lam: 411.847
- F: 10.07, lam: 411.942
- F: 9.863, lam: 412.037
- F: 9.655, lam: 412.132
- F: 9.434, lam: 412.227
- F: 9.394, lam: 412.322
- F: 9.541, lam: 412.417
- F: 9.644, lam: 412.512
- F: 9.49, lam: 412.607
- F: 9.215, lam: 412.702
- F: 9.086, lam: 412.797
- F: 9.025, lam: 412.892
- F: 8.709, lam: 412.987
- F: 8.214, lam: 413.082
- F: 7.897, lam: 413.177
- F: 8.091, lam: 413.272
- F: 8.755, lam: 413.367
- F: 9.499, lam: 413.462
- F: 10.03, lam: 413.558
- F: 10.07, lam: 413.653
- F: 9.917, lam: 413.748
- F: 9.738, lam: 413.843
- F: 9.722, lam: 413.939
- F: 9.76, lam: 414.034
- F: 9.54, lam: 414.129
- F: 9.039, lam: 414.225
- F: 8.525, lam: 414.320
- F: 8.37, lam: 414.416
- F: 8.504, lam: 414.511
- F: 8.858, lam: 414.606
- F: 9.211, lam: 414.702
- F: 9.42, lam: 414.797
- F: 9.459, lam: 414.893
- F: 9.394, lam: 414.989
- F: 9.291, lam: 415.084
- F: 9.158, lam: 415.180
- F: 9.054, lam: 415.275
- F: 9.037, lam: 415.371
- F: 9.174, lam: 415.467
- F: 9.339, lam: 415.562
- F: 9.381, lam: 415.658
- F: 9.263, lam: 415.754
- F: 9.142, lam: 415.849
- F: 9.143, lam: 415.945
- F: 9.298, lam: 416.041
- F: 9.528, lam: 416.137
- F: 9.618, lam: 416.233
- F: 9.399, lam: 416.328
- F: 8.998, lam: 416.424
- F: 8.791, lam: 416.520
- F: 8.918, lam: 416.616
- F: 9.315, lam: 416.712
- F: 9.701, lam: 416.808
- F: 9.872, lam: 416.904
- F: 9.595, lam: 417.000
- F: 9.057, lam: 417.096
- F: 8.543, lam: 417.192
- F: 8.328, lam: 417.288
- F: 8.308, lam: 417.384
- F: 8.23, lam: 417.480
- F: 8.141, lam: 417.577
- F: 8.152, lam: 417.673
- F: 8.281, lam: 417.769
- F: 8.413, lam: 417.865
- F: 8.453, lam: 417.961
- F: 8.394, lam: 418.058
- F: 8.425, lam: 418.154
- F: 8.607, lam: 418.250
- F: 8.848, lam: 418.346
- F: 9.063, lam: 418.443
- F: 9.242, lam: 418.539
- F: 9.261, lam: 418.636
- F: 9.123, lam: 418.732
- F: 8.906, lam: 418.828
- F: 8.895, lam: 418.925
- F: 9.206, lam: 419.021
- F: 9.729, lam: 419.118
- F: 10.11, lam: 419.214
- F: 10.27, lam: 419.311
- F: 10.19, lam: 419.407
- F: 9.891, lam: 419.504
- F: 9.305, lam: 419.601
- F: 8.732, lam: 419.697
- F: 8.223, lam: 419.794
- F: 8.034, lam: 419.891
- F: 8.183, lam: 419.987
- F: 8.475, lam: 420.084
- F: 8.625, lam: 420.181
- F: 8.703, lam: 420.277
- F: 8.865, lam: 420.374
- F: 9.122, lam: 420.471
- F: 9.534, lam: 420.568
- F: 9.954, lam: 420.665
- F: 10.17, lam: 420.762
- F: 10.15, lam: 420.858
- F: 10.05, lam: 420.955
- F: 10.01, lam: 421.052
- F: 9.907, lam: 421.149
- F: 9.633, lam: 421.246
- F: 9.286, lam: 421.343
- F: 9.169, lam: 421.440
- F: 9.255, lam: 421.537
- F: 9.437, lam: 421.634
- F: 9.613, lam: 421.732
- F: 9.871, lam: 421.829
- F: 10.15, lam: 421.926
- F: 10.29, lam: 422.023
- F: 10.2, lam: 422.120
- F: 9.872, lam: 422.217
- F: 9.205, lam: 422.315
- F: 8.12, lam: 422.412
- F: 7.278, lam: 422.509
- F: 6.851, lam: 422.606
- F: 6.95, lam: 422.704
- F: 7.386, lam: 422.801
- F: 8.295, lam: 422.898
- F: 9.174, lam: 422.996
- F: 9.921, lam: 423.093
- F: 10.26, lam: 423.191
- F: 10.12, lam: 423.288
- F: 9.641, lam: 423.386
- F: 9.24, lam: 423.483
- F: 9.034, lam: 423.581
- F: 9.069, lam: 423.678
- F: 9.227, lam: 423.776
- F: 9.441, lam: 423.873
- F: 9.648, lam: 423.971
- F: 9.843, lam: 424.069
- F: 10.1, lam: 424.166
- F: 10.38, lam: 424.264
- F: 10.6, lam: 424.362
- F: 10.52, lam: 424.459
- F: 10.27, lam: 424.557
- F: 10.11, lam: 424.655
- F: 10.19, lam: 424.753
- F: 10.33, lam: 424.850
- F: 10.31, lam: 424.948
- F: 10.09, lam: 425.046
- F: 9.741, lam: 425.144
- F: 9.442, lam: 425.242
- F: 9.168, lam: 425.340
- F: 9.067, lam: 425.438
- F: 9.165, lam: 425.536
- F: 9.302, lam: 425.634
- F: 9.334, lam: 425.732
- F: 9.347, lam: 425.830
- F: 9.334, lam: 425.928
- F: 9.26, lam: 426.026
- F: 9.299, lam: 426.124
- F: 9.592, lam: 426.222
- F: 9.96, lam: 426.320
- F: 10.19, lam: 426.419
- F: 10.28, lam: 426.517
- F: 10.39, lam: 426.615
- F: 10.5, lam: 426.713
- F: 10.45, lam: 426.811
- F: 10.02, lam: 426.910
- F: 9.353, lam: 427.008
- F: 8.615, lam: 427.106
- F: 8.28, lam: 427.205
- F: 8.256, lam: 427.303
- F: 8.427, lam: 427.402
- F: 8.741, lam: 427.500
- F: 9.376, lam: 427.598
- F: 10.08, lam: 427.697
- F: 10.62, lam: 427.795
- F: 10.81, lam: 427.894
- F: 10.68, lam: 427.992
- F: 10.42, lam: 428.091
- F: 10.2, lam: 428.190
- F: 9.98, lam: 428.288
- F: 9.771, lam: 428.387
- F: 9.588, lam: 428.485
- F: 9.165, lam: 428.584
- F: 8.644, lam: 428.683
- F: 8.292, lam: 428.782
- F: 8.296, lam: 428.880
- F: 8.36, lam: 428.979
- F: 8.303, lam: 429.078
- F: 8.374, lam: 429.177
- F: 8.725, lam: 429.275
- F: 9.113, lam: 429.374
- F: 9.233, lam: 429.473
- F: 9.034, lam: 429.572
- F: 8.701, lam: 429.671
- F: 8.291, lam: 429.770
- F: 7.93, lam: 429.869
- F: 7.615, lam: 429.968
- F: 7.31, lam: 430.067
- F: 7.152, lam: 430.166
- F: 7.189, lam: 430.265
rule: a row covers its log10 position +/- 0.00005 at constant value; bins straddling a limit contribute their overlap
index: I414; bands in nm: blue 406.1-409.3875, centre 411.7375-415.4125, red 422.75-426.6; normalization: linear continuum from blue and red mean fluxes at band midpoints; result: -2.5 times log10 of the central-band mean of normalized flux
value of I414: 0.02 mag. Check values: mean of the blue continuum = 9.35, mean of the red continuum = 9.64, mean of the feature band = 9.28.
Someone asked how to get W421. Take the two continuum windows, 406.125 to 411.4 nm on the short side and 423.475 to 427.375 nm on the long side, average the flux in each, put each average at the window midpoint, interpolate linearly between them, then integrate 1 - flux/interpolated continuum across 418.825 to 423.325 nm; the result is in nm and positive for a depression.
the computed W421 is 0.13 nm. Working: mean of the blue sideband 9.06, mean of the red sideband 9.66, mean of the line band 9.23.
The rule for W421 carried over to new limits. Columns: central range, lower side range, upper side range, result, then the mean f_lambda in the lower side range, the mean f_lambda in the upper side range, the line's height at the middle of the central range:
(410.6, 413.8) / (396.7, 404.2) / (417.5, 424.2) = -0.20 nm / 8.6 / 9.14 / 8.91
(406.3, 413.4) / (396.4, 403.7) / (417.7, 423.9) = -0.40 nm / 8.3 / 9.14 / 8.7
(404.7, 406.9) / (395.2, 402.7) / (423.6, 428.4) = -0.24 nm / 7.81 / 9.74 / 8.3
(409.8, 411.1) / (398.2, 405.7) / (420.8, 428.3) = 0.16 nm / 9.36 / 9.56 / 9.43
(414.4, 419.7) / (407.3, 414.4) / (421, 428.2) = 0.15 nm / 9.21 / 9.54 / 9.36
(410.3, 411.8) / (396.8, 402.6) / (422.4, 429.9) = -0.10 nm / 8.35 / 9.36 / 8.78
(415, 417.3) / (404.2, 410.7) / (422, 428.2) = 0.01 nm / 9.05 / 9.52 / 9.28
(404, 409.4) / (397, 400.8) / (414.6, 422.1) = -0.49 nm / 8.06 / 9.19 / 8.51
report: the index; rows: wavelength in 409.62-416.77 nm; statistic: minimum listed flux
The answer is 7.32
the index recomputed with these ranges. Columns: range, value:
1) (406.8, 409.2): 7.91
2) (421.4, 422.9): 6.851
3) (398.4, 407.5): 7.953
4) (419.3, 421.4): 8.034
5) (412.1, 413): 8.709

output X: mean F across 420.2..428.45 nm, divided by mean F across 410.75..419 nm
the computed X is 1.0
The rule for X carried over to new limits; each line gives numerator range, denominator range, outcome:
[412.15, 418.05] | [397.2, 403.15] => 1.03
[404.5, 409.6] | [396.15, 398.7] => 1.62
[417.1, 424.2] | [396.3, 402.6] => 1.14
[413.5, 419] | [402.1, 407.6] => 0.98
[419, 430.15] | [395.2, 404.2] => 1.15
